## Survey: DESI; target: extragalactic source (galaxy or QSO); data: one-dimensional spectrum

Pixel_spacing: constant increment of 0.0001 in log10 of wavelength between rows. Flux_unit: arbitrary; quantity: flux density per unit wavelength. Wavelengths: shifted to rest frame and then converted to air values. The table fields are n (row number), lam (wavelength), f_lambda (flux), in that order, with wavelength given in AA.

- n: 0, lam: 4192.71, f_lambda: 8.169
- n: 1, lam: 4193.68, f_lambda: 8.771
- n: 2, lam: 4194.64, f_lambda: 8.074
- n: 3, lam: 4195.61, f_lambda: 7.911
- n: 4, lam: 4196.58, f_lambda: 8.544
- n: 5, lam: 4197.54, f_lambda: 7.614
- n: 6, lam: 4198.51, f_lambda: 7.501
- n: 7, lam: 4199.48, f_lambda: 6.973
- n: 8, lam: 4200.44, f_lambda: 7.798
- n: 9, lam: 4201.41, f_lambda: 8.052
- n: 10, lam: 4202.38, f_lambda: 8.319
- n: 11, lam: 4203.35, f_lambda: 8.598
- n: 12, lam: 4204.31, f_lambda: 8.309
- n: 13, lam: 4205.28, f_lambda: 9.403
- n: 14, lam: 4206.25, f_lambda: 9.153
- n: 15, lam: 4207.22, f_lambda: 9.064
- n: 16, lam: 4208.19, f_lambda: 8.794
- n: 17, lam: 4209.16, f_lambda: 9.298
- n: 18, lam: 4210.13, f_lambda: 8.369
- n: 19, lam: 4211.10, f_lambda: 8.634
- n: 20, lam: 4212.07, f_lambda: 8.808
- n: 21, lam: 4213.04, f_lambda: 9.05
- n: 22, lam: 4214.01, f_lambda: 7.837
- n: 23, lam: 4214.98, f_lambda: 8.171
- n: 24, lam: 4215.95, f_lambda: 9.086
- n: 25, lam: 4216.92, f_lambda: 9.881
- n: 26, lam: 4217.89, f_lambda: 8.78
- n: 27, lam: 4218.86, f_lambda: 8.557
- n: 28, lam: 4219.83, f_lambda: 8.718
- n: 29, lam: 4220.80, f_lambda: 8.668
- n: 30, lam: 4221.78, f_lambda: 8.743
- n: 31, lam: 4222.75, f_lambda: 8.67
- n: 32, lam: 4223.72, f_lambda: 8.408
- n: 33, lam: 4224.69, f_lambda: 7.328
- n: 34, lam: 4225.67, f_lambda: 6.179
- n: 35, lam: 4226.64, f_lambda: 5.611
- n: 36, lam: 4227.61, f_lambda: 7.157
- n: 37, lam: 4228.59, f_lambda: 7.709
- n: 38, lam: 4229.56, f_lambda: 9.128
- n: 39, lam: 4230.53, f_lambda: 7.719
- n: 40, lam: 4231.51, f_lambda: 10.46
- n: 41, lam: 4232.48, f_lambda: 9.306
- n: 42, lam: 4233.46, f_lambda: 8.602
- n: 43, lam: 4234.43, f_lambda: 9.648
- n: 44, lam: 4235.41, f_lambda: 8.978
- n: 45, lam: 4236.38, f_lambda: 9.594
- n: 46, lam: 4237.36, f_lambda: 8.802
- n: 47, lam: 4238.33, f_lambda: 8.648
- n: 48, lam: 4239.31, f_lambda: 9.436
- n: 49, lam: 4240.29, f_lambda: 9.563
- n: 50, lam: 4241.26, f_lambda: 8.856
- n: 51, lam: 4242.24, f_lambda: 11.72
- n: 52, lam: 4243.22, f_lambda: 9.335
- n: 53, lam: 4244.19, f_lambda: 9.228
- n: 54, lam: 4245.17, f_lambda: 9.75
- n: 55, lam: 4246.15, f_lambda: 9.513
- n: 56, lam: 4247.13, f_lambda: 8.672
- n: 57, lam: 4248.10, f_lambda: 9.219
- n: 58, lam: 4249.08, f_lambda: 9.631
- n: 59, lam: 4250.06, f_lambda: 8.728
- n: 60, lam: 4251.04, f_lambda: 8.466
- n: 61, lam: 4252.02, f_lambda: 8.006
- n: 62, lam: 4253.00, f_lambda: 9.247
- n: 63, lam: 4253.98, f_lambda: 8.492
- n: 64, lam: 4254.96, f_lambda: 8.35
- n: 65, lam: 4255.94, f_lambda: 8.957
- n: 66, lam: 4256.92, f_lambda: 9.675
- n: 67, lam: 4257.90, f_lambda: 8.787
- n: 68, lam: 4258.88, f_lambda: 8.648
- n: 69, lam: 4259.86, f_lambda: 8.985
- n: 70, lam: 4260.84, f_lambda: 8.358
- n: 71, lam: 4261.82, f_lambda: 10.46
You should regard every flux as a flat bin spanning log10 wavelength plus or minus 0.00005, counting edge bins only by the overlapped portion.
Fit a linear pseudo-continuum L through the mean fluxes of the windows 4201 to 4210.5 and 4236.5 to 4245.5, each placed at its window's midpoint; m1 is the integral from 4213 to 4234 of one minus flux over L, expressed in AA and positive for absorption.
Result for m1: 1.77 AA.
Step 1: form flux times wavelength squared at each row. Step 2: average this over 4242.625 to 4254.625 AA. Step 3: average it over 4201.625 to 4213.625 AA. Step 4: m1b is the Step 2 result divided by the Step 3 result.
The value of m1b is 1.05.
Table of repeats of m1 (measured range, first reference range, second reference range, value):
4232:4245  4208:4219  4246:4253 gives -0.8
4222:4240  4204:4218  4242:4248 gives 1.7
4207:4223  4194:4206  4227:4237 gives -0.6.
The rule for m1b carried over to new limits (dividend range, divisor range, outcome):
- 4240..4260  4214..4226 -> 1.10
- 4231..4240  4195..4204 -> 1.19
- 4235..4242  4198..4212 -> 1.11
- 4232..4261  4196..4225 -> 1.09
